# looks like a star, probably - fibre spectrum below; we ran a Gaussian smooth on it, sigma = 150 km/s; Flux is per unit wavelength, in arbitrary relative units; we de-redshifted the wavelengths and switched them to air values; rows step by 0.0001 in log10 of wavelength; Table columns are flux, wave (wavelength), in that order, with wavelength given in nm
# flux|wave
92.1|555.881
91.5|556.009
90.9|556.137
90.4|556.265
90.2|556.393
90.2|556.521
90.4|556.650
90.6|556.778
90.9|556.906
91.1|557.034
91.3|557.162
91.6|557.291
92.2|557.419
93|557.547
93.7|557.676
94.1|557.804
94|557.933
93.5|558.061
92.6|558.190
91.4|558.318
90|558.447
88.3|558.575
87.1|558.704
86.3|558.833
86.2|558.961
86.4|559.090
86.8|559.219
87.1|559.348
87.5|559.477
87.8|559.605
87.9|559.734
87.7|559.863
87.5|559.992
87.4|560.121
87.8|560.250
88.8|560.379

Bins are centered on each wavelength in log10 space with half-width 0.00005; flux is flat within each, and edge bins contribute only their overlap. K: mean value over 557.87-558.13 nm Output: 93.7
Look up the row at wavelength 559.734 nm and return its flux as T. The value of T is 87.9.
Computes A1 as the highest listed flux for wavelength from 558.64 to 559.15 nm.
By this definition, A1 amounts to 87.1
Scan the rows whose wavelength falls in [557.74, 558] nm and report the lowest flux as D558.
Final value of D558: 94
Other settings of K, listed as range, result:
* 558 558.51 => 91.8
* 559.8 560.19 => 87.5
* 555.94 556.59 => 90.6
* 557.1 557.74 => 92.3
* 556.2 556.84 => 90.3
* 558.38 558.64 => 89.1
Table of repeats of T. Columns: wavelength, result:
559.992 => 87.5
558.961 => 86.2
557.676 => 93.7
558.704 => 87.1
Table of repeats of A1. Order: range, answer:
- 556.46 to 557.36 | 91.6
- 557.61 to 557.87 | 94.1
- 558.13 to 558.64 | 92.6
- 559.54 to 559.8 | 87.9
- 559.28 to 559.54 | 87.5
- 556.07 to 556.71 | 90.9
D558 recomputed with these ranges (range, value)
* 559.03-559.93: 86.4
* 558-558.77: 87.1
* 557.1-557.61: 91.3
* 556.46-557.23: 90.2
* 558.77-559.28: 86.2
